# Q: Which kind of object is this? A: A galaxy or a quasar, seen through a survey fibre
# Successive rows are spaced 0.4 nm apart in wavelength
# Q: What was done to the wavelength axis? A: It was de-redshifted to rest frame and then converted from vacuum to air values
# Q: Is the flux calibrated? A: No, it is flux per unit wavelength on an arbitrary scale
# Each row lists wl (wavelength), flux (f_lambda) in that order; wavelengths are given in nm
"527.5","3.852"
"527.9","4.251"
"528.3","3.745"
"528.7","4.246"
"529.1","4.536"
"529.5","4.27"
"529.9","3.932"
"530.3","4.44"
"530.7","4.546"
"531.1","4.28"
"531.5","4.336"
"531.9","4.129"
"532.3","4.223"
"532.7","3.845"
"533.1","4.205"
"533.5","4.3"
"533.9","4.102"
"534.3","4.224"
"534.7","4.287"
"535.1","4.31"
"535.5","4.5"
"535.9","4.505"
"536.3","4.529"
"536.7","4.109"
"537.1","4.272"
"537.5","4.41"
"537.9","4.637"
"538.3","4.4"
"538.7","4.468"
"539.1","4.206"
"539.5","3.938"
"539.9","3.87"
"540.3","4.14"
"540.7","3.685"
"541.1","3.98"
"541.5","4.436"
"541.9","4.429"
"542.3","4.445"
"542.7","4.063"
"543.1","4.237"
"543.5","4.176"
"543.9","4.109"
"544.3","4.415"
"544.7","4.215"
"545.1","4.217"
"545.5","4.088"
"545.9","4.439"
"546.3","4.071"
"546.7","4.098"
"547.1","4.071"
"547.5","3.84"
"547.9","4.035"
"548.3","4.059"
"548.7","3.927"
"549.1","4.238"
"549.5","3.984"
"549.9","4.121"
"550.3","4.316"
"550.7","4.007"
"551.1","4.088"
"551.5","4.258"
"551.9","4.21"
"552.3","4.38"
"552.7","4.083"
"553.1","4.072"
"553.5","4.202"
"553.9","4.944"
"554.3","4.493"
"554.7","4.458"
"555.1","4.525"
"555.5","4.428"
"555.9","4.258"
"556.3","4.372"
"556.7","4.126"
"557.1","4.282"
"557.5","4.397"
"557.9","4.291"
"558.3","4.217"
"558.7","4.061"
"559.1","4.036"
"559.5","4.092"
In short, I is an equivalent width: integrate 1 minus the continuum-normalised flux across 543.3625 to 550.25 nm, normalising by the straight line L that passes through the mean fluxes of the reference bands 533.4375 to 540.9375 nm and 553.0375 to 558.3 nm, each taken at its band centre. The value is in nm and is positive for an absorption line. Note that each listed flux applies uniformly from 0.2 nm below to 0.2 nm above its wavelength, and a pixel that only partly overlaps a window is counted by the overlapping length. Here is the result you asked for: 0.30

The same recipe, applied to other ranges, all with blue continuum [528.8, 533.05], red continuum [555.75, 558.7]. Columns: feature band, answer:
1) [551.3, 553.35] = 0.03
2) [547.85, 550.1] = 0.10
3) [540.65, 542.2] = 0.02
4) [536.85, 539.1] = -0.08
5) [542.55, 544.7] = 0.03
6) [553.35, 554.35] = -0.07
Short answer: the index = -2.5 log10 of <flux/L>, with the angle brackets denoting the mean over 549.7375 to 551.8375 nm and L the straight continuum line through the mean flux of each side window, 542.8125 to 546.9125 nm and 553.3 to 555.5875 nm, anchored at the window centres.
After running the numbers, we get 0.059 mag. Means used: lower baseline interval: 4.2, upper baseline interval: 4.51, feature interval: 4.16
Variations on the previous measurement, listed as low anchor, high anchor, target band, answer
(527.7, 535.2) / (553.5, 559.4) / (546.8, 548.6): 0.08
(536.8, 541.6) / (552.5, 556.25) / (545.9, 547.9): 0.06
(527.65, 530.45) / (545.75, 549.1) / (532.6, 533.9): 0.01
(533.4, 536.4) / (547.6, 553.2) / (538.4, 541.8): 0.04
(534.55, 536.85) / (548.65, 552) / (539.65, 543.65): 0.04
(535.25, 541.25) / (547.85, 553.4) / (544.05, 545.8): -0.01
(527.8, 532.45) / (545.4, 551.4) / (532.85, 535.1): 0.00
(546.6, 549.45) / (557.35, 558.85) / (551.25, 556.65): -0.05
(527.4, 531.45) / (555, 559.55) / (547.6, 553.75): 0.03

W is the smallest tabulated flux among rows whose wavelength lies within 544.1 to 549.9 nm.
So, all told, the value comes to 3.84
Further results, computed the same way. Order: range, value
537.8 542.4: 3.685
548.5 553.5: 3.927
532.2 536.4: 3.845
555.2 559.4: 4.036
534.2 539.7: 3.938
